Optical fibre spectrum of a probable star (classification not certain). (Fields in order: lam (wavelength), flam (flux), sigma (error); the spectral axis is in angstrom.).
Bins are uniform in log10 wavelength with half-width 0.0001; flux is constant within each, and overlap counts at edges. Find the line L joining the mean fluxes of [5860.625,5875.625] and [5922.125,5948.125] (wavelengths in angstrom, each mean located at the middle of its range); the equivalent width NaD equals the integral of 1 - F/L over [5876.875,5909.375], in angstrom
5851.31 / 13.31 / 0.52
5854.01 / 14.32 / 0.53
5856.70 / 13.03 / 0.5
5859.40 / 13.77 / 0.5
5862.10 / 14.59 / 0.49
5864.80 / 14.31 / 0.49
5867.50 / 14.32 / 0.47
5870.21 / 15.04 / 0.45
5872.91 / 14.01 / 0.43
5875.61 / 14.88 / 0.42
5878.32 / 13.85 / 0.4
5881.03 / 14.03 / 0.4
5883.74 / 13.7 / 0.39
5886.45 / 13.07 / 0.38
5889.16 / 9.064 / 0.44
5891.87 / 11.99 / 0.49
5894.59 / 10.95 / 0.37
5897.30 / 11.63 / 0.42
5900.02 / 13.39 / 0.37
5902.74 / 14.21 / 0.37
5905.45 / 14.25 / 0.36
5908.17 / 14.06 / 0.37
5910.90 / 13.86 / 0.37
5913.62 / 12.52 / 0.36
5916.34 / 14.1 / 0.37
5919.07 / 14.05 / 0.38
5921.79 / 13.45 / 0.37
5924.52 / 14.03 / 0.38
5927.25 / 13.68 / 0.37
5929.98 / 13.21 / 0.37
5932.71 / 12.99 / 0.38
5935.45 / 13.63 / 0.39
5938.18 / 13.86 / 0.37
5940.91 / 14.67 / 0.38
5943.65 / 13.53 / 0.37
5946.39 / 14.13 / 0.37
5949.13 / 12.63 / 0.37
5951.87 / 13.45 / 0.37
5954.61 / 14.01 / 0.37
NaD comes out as 3.1 angstrom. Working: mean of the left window 14.5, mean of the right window 13.7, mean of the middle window 12.8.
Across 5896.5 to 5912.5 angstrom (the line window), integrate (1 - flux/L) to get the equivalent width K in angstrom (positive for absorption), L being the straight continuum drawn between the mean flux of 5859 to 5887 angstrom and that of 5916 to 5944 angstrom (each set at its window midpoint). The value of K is 0.4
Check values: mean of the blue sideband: 14.2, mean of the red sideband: 13.7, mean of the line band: 13.6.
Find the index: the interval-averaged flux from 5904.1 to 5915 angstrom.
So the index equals 13.7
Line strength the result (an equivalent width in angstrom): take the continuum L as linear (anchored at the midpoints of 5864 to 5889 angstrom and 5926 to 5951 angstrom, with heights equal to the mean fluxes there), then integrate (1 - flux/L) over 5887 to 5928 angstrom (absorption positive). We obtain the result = 2.2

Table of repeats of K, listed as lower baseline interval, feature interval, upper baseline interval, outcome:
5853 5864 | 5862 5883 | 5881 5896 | -2.2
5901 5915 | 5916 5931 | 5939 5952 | 0.0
